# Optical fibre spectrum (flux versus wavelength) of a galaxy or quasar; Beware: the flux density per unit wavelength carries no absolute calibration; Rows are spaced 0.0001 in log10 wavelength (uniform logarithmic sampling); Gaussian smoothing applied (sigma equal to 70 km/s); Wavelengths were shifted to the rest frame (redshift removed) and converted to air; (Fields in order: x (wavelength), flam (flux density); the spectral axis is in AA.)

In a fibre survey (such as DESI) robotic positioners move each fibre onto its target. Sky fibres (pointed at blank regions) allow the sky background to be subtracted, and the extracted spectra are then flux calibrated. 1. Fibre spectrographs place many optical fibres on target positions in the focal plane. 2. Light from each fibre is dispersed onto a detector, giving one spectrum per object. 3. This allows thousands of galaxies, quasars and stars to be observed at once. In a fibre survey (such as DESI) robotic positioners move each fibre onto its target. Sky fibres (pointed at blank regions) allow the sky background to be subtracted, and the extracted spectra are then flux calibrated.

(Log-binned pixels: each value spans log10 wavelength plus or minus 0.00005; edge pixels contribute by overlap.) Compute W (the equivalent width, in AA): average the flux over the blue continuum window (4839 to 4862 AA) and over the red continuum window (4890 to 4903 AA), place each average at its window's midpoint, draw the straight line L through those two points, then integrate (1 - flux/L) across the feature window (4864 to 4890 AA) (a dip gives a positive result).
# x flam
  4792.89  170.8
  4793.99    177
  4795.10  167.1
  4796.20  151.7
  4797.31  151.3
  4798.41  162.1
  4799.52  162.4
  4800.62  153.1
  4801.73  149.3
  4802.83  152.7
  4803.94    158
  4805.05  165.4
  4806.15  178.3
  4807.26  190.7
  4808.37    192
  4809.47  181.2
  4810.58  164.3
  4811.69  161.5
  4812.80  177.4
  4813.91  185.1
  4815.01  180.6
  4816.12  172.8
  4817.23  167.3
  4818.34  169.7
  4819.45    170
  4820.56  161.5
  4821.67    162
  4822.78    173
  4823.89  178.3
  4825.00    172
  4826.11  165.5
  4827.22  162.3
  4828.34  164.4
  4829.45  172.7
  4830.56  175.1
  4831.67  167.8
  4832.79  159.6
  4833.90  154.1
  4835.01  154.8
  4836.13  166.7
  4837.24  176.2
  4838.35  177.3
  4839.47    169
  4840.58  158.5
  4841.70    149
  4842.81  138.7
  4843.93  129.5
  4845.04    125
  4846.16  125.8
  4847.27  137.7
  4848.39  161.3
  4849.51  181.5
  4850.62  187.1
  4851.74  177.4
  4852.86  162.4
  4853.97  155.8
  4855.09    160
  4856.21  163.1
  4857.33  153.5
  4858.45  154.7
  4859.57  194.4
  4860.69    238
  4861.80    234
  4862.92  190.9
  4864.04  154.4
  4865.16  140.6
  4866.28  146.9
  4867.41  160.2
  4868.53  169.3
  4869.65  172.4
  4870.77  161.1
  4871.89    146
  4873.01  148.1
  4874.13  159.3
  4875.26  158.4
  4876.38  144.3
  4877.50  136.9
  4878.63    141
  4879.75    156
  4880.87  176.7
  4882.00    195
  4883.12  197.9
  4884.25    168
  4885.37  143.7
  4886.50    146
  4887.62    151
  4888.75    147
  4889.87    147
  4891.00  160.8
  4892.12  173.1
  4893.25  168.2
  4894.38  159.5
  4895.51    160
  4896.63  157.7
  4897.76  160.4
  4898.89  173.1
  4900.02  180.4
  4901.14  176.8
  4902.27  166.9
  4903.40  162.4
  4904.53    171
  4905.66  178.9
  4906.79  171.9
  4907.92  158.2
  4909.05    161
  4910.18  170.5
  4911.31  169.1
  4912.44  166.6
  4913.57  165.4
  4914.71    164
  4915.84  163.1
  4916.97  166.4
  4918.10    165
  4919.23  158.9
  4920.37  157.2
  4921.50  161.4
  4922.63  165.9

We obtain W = 1.3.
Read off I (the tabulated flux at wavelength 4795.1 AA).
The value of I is 167.1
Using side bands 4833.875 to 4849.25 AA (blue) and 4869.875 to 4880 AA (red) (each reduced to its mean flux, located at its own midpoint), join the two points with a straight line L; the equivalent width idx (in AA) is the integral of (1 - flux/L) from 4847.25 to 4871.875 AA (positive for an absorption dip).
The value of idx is -3.2 AA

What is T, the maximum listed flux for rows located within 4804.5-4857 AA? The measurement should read 192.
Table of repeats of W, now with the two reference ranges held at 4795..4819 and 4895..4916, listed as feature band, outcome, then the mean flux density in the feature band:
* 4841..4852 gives 1.1 AA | 151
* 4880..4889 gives 0.1 AA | 166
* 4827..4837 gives 0.2 AA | 165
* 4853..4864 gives -0.9 AA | 181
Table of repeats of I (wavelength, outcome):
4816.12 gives 172.8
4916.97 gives 166.4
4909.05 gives 161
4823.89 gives 178.3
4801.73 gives 149.3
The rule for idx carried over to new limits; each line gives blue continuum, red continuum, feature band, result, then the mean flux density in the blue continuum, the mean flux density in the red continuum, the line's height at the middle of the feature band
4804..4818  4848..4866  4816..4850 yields 2.80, 176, 175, 175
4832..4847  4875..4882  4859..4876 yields -1.84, 153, 155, 155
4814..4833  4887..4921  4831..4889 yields 1.78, 170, 164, 167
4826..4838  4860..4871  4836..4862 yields 1.06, 166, 177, 172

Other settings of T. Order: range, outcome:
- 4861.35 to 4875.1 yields 234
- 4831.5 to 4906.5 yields 238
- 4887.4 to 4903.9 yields 180.4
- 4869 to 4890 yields 197.9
